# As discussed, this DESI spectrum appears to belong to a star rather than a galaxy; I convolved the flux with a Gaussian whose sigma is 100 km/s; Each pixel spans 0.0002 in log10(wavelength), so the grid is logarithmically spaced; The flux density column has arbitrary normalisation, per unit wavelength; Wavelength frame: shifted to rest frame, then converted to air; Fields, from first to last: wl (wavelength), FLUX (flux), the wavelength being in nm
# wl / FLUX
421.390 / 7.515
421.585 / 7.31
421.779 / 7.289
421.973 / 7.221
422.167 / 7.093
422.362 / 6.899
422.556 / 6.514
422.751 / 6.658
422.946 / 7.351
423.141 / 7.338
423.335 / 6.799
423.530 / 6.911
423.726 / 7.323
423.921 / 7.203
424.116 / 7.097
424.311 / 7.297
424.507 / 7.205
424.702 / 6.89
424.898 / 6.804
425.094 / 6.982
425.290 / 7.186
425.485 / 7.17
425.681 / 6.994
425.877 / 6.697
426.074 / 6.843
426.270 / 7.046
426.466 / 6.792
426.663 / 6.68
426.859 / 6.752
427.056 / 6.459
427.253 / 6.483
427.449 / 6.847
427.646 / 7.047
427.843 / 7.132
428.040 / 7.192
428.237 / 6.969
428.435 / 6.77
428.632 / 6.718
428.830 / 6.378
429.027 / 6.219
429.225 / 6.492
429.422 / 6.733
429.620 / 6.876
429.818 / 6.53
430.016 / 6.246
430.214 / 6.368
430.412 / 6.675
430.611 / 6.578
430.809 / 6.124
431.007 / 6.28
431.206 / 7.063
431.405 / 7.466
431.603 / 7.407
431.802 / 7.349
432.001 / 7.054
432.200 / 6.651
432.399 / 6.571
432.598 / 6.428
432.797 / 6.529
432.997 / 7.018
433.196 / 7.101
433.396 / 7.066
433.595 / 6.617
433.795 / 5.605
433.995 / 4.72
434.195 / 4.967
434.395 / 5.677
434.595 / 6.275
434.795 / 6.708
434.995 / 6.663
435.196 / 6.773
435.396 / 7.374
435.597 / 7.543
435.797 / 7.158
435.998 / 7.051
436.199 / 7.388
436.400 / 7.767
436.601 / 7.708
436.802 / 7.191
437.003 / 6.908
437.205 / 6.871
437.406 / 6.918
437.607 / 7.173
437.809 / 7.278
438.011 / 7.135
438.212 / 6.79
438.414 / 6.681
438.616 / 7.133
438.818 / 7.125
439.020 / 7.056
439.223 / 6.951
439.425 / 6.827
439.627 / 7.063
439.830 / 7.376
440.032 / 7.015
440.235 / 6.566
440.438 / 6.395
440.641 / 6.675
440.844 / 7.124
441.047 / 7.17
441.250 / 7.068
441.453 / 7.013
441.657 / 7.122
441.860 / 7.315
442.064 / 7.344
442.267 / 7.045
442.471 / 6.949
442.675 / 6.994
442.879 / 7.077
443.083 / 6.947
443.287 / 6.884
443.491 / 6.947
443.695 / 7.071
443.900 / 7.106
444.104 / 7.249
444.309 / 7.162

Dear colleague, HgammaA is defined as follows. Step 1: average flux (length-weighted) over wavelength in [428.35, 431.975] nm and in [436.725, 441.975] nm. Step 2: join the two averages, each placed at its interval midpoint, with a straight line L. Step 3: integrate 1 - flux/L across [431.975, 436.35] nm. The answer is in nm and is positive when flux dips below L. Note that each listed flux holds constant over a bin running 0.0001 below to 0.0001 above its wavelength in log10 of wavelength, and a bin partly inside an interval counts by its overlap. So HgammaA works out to 0.15 nm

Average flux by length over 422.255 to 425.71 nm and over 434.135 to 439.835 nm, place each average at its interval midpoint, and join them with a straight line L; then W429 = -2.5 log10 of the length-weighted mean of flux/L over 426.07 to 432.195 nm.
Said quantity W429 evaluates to 0.04 mag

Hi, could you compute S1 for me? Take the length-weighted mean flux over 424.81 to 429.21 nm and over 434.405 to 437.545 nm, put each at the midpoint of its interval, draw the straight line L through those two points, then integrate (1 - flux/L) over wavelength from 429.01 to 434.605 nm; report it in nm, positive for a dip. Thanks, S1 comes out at 0.34 nm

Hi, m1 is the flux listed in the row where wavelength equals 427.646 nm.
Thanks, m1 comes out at 7.047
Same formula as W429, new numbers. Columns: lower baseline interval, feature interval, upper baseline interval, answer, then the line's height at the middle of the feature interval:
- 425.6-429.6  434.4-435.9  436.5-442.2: 0.01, 6.94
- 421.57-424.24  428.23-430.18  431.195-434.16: 0.04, 6.81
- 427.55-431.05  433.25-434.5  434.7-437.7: 0.20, 6.97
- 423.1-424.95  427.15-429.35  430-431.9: 0.02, 6.9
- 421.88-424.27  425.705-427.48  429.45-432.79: 0.03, 6.9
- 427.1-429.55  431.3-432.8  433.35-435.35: -0.10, 6.36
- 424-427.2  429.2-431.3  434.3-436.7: 0.07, 6.97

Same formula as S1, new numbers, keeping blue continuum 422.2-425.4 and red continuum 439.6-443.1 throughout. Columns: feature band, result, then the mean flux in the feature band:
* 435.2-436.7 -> -0.08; 7.39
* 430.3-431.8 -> 0.04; 6.83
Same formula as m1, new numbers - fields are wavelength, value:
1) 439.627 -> 7.063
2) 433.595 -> 6.617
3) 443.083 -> 6.947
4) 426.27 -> 7.046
